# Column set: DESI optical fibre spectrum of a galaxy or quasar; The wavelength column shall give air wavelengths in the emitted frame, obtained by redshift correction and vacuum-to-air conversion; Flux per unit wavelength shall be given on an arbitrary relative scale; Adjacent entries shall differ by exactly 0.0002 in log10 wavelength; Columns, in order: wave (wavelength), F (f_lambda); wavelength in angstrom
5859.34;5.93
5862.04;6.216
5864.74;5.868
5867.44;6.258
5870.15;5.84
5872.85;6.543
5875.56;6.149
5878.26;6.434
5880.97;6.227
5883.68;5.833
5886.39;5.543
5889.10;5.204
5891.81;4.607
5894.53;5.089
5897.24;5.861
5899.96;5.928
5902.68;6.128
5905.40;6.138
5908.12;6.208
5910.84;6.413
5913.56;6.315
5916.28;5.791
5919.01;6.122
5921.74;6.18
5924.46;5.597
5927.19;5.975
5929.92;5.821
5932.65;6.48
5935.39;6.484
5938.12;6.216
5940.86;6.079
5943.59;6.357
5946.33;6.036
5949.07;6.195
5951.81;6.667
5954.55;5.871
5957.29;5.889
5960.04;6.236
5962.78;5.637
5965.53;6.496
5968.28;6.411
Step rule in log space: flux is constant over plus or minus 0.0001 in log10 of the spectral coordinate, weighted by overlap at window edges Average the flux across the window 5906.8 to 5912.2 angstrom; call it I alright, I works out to 6.31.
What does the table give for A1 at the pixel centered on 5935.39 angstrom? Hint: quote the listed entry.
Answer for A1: 6.484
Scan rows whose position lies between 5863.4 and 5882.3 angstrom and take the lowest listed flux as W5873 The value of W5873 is 5.84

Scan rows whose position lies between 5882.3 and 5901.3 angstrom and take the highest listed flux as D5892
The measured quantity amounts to 5.928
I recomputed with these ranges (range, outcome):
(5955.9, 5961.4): 6.06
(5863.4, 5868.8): 6.06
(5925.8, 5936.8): 6.19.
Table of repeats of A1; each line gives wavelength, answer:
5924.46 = 5.597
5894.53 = 5.089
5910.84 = 6.413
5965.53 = 6.496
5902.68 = 6.128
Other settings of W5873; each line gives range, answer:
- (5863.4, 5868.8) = 5.868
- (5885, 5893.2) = 4.607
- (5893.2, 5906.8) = 5.089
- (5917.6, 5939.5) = 5.597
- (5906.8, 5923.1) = 5.791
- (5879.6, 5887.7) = 5.543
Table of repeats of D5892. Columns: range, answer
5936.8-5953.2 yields 6.667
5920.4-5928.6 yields 6.18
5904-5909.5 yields 6.208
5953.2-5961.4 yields 6.236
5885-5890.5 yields 5.543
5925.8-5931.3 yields 5.975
